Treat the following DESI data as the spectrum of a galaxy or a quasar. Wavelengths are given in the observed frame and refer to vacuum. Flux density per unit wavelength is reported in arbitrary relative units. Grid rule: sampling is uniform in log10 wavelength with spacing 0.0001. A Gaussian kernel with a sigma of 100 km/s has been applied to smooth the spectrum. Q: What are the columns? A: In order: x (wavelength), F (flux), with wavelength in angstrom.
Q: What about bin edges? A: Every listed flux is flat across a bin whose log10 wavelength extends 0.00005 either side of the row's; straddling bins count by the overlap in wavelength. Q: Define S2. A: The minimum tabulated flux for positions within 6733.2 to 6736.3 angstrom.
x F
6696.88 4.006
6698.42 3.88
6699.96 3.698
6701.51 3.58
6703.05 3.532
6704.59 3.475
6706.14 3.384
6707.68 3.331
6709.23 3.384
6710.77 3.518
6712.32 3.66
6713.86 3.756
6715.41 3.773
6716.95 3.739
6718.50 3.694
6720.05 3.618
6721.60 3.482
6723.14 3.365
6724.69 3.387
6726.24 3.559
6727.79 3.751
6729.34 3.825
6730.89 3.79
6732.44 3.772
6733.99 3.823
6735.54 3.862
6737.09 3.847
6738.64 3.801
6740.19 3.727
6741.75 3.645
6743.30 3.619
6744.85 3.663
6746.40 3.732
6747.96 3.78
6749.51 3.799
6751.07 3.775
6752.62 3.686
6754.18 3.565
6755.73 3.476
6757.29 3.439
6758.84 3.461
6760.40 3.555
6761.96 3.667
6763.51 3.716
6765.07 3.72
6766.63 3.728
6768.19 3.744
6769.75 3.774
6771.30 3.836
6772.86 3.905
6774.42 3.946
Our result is 3.823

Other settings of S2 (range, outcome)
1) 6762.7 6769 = 3.716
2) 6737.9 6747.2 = 3.619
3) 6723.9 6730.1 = 3.387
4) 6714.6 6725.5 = 3.365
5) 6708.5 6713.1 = 3.384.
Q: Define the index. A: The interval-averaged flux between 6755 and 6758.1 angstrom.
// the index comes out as 3.46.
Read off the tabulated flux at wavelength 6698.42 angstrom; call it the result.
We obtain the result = 3.88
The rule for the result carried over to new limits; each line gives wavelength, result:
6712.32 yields 3.66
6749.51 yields 3.799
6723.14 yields 3.365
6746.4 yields 3.732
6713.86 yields 3.756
